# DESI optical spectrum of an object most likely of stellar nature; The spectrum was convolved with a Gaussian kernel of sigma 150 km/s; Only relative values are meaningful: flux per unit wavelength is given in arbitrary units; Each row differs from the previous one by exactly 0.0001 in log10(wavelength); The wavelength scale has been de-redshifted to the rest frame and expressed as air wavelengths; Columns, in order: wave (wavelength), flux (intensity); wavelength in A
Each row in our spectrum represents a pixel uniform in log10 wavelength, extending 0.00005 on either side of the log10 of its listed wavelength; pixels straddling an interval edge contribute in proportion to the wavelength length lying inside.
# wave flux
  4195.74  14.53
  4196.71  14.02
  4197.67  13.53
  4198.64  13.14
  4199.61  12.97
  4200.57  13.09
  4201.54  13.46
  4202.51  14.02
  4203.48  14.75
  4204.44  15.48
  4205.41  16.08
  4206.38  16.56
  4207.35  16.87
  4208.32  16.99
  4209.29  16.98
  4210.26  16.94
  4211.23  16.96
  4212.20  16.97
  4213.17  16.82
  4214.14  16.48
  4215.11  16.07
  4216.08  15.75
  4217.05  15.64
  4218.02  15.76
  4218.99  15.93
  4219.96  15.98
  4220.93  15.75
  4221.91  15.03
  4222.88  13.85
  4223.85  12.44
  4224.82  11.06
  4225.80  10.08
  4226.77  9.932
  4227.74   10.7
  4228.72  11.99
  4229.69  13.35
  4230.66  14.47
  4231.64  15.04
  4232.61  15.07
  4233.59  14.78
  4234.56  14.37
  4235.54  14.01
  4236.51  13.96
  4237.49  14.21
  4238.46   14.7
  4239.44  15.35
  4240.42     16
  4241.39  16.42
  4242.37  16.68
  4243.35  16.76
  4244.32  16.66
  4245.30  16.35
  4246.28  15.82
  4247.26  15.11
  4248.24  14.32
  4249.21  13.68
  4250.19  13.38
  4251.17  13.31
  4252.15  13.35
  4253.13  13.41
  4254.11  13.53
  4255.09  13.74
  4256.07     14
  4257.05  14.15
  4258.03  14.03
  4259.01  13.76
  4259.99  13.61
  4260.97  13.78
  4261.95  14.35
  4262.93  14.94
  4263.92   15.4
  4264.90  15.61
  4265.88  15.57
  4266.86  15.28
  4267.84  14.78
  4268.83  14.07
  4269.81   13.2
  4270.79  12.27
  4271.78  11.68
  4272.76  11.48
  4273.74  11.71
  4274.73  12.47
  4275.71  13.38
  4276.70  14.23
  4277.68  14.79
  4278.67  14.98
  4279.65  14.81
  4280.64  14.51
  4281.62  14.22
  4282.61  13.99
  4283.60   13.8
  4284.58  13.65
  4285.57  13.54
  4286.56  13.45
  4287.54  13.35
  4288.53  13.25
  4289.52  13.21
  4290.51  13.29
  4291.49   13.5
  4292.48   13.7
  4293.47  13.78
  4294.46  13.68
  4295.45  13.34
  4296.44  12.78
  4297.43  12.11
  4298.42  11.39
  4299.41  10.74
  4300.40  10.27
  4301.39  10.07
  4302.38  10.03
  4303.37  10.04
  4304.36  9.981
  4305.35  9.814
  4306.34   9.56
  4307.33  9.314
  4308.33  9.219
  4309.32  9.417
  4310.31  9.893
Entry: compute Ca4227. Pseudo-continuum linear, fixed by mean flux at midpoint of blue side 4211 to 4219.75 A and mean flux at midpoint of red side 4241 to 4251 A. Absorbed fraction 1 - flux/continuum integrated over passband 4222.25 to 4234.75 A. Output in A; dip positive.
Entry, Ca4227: 2.4 A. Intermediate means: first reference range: 16.2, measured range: 12.9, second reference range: 15.4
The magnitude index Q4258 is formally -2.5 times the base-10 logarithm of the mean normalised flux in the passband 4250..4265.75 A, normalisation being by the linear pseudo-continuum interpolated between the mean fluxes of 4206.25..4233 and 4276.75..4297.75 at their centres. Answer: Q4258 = 0.01 mag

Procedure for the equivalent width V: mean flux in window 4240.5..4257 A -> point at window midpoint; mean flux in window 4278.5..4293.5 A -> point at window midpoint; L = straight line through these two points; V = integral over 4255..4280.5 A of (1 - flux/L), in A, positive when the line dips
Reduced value 0.6 A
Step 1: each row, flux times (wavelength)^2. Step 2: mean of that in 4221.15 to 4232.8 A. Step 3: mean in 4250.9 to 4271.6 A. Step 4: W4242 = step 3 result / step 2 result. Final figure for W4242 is 1.1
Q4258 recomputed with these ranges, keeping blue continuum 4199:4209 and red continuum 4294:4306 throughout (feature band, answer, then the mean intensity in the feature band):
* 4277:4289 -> -0.18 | 14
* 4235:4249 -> -0.14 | 15.4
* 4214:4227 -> 0.01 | 14.3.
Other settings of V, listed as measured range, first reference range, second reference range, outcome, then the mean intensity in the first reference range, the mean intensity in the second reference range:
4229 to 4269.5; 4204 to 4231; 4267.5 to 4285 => -1.38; 14.9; 13.5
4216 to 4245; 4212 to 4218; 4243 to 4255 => 2.00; 16.2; 14.6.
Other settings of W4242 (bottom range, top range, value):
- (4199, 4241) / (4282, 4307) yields 0.86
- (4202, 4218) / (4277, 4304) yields 0.83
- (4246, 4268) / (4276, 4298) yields 0.97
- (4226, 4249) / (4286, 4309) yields 0.83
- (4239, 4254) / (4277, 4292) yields 0.94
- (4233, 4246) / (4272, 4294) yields 0.90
